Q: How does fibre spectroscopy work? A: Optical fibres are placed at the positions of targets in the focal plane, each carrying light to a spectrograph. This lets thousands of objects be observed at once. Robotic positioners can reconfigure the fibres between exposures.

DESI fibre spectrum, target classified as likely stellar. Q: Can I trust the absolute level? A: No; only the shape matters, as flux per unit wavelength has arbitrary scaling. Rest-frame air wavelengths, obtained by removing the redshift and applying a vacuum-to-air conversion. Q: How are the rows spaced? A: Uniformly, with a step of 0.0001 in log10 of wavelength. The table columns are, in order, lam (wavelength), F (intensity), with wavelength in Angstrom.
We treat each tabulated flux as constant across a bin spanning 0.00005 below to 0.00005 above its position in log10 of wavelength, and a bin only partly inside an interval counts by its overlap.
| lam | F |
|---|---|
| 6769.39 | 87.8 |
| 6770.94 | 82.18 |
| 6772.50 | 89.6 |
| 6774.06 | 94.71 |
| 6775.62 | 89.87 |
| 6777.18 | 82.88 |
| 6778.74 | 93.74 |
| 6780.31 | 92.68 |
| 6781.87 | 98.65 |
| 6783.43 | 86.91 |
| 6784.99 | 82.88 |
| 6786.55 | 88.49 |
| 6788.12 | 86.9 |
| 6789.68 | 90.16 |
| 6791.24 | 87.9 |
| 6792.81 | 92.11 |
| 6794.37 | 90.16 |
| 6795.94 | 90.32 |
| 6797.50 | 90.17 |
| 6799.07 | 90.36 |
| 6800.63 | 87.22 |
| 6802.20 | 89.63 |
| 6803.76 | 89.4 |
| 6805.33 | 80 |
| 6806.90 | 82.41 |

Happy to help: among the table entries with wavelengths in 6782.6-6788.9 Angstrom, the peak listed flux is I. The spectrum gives 88.49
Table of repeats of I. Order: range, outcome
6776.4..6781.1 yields 93.74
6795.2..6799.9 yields 90.36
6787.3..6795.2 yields 92.11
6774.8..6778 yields 89.87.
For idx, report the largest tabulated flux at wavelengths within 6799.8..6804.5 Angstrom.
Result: 89.63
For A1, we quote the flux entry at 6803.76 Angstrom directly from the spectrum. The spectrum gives 89.4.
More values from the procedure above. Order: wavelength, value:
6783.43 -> 86.91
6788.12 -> 86.9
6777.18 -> 82.88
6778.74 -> 93.74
